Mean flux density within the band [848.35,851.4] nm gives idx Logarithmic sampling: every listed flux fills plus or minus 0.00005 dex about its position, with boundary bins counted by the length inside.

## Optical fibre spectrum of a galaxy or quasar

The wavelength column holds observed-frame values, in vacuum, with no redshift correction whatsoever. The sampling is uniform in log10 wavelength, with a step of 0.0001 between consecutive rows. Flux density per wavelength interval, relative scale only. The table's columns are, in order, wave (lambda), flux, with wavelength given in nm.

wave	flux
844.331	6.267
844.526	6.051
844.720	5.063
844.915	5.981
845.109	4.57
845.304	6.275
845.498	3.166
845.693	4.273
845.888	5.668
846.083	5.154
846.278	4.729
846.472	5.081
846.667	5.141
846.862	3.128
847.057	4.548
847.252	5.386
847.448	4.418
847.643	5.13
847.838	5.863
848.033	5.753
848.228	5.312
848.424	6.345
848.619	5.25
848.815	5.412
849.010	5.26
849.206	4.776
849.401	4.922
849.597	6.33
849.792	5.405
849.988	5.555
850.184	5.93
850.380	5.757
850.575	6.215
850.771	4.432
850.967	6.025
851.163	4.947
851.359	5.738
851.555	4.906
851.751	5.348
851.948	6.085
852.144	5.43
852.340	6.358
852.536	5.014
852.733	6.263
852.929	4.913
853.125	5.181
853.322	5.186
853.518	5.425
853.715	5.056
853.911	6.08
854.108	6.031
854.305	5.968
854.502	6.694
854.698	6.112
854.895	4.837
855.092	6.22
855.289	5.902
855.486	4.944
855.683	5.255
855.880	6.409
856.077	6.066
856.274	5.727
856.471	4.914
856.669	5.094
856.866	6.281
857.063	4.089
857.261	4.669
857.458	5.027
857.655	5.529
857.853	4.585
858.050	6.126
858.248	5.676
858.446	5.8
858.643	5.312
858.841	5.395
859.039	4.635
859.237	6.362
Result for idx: 5.51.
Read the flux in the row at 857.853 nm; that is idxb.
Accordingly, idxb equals 4.585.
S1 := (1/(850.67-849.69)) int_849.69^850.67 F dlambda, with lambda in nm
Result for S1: 5.78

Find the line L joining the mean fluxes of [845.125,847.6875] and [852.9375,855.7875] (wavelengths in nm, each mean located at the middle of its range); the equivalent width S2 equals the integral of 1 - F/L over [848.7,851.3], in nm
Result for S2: -0.16 nm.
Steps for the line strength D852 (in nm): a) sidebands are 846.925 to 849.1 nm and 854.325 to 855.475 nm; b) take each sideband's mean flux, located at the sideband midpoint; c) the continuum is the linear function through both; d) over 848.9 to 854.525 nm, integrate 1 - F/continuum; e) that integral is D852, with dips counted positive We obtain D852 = 0.07 nm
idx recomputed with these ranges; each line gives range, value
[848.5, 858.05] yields 5.5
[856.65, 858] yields 5.08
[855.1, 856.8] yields 5.59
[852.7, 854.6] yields 5.66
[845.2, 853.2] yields 5.29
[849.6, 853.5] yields 5.53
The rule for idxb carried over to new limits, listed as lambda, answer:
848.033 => 5.753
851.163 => 4.947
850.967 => 6.025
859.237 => 6.362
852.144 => 5.43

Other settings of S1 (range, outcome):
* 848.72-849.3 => 5.15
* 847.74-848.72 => 5.7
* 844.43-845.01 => 5.7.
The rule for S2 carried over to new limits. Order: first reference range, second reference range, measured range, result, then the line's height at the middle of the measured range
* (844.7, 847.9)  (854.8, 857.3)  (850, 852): -0.14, 5.16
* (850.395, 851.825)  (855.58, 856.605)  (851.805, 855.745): -0.08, 5.53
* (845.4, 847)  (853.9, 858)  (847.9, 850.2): -0.32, 4.84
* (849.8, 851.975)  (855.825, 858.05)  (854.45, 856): -0.11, 5.38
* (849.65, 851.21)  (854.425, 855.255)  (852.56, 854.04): 0.10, 5.82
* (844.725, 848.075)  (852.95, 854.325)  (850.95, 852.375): -0.05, 5.35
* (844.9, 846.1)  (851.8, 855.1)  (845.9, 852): -0.05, 5.26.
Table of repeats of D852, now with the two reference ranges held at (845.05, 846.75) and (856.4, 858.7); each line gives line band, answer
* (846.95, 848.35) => -0.07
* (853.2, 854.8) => -0.20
